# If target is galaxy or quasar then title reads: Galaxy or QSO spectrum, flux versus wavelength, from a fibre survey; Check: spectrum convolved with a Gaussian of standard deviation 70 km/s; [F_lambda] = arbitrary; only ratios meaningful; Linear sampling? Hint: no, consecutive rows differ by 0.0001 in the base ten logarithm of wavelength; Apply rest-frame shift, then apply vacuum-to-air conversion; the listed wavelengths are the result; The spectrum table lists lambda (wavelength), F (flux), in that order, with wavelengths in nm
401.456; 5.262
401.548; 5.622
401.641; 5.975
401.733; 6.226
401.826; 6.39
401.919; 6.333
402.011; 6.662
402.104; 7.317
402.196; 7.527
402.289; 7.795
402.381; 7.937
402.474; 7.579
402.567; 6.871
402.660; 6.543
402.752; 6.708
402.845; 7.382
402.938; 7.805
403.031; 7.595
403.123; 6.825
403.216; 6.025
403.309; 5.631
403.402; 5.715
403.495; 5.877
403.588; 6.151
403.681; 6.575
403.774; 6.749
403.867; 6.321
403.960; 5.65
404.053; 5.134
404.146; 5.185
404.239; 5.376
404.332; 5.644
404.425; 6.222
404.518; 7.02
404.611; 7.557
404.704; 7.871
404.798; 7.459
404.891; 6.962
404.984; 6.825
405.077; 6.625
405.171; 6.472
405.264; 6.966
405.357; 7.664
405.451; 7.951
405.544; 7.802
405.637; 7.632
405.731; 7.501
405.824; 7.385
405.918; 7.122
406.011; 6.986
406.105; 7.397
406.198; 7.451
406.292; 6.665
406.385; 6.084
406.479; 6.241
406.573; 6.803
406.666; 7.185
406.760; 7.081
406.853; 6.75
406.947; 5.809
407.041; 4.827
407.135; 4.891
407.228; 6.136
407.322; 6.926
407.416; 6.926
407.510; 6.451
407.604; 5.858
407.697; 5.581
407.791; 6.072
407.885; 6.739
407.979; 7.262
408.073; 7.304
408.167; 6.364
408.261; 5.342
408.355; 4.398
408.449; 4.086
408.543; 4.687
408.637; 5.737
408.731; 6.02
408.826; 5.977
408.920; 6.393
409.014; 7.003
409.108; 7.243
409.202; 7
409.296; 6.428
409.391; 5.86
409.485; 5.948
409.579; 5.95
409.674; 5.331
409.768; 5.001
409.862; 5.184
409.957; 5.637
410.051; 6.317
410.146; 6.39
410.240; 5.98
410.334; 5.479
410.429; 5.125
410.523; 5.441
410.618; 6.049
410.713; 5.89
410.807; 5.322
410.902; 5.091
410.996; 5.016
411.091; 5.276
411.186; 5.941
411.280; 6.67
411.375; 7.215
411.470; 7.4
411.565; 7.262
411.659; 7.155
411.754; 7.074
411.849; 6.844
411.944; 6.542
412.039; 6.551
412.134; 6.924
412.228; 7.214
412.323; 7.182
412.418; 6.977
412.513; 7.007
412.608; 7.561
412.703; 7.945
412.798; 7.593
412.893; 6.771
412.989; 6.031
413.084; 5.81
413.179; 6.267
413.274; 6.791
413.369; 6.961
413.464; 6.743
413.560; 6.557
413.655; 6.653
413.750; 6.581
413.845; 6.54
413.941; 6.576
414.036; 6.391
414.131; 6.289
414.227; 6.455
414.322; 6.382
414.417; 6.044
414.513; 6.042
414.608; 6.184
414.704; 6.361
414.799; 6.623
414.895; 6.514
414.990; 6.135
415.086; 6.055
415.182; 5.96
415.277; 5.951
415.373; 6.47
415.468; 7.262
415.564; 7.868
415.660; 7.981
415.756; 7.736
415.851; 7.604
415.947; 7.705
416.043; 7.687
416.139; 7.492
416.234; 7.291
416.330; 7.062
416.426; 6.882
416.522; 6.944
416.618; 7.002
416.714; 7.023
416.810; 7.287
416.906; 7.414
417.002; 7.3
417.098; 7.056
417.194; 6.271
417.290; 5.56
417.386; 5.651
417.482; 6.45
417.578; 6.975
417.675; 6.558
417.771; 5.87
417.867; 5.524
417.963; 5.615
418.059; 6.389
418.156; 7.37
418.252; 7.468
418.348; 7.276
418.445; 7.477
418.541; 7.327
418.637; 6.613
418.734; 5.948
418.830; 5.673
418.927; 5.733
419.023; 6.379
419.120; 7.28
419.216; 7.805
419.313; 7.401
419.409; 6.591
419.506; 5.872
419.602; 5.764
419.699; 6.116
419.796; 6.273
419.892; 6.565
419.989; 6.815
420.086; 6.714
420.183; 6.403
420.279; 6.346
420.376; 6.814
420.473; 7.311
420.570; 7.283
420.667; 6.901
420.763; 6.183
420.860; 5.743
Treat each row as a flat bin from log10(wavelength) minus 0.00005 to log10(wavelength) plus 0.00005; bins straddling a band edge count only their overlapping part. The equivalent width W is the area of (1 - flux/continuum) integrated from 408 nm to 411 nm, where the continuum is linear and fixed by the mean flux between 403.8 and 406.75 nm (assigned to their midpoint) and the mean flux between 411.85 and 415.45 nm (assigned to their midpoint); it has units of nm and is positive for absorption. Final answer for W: 0.40 nm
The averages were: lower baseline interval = 6.82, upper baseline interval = 6.59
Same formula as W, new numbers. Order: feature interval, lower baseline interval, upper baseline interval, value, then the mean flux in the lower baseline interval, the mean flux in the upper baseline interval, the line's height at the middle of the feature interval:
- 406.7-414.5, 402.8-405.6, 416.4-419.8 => 0.415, 6.64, 6.62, 6.63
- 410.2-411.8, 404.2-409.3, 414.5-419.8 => 0.131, 6.55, 6.72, 6.62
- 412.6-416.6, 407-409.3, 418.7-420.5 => -0.289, 6.06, 6.51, 6.32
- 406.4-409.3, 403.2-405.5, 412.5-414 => 0.182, 6.47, 6.76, 6.59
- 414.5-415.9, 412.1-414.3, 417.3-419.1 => -0.020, 6.77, 6.45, 6.64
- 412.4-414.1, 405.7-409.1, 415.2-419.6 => -0.035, 6.32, 6.83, 6.62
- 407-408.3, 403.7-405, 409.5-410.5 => -0.051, 6.42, 5.65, 5.97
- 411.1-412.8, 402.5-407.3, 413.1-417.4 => -0.072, 6.65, 6.75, 6.72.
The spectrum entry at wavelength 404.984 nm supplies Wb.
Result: 6.825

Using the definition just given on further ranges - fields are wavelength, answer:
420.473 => 7.311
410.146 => 6.39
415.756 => 7.736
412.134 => 6.924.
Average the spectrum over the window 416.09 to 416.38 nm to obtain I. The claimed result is 7.29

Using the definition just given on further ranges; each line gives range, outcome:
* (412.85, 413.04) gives 6.35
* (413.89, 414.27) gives 6.42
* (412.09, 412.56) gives 7.07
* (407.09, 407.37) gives 6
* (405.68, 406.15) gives 7.27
